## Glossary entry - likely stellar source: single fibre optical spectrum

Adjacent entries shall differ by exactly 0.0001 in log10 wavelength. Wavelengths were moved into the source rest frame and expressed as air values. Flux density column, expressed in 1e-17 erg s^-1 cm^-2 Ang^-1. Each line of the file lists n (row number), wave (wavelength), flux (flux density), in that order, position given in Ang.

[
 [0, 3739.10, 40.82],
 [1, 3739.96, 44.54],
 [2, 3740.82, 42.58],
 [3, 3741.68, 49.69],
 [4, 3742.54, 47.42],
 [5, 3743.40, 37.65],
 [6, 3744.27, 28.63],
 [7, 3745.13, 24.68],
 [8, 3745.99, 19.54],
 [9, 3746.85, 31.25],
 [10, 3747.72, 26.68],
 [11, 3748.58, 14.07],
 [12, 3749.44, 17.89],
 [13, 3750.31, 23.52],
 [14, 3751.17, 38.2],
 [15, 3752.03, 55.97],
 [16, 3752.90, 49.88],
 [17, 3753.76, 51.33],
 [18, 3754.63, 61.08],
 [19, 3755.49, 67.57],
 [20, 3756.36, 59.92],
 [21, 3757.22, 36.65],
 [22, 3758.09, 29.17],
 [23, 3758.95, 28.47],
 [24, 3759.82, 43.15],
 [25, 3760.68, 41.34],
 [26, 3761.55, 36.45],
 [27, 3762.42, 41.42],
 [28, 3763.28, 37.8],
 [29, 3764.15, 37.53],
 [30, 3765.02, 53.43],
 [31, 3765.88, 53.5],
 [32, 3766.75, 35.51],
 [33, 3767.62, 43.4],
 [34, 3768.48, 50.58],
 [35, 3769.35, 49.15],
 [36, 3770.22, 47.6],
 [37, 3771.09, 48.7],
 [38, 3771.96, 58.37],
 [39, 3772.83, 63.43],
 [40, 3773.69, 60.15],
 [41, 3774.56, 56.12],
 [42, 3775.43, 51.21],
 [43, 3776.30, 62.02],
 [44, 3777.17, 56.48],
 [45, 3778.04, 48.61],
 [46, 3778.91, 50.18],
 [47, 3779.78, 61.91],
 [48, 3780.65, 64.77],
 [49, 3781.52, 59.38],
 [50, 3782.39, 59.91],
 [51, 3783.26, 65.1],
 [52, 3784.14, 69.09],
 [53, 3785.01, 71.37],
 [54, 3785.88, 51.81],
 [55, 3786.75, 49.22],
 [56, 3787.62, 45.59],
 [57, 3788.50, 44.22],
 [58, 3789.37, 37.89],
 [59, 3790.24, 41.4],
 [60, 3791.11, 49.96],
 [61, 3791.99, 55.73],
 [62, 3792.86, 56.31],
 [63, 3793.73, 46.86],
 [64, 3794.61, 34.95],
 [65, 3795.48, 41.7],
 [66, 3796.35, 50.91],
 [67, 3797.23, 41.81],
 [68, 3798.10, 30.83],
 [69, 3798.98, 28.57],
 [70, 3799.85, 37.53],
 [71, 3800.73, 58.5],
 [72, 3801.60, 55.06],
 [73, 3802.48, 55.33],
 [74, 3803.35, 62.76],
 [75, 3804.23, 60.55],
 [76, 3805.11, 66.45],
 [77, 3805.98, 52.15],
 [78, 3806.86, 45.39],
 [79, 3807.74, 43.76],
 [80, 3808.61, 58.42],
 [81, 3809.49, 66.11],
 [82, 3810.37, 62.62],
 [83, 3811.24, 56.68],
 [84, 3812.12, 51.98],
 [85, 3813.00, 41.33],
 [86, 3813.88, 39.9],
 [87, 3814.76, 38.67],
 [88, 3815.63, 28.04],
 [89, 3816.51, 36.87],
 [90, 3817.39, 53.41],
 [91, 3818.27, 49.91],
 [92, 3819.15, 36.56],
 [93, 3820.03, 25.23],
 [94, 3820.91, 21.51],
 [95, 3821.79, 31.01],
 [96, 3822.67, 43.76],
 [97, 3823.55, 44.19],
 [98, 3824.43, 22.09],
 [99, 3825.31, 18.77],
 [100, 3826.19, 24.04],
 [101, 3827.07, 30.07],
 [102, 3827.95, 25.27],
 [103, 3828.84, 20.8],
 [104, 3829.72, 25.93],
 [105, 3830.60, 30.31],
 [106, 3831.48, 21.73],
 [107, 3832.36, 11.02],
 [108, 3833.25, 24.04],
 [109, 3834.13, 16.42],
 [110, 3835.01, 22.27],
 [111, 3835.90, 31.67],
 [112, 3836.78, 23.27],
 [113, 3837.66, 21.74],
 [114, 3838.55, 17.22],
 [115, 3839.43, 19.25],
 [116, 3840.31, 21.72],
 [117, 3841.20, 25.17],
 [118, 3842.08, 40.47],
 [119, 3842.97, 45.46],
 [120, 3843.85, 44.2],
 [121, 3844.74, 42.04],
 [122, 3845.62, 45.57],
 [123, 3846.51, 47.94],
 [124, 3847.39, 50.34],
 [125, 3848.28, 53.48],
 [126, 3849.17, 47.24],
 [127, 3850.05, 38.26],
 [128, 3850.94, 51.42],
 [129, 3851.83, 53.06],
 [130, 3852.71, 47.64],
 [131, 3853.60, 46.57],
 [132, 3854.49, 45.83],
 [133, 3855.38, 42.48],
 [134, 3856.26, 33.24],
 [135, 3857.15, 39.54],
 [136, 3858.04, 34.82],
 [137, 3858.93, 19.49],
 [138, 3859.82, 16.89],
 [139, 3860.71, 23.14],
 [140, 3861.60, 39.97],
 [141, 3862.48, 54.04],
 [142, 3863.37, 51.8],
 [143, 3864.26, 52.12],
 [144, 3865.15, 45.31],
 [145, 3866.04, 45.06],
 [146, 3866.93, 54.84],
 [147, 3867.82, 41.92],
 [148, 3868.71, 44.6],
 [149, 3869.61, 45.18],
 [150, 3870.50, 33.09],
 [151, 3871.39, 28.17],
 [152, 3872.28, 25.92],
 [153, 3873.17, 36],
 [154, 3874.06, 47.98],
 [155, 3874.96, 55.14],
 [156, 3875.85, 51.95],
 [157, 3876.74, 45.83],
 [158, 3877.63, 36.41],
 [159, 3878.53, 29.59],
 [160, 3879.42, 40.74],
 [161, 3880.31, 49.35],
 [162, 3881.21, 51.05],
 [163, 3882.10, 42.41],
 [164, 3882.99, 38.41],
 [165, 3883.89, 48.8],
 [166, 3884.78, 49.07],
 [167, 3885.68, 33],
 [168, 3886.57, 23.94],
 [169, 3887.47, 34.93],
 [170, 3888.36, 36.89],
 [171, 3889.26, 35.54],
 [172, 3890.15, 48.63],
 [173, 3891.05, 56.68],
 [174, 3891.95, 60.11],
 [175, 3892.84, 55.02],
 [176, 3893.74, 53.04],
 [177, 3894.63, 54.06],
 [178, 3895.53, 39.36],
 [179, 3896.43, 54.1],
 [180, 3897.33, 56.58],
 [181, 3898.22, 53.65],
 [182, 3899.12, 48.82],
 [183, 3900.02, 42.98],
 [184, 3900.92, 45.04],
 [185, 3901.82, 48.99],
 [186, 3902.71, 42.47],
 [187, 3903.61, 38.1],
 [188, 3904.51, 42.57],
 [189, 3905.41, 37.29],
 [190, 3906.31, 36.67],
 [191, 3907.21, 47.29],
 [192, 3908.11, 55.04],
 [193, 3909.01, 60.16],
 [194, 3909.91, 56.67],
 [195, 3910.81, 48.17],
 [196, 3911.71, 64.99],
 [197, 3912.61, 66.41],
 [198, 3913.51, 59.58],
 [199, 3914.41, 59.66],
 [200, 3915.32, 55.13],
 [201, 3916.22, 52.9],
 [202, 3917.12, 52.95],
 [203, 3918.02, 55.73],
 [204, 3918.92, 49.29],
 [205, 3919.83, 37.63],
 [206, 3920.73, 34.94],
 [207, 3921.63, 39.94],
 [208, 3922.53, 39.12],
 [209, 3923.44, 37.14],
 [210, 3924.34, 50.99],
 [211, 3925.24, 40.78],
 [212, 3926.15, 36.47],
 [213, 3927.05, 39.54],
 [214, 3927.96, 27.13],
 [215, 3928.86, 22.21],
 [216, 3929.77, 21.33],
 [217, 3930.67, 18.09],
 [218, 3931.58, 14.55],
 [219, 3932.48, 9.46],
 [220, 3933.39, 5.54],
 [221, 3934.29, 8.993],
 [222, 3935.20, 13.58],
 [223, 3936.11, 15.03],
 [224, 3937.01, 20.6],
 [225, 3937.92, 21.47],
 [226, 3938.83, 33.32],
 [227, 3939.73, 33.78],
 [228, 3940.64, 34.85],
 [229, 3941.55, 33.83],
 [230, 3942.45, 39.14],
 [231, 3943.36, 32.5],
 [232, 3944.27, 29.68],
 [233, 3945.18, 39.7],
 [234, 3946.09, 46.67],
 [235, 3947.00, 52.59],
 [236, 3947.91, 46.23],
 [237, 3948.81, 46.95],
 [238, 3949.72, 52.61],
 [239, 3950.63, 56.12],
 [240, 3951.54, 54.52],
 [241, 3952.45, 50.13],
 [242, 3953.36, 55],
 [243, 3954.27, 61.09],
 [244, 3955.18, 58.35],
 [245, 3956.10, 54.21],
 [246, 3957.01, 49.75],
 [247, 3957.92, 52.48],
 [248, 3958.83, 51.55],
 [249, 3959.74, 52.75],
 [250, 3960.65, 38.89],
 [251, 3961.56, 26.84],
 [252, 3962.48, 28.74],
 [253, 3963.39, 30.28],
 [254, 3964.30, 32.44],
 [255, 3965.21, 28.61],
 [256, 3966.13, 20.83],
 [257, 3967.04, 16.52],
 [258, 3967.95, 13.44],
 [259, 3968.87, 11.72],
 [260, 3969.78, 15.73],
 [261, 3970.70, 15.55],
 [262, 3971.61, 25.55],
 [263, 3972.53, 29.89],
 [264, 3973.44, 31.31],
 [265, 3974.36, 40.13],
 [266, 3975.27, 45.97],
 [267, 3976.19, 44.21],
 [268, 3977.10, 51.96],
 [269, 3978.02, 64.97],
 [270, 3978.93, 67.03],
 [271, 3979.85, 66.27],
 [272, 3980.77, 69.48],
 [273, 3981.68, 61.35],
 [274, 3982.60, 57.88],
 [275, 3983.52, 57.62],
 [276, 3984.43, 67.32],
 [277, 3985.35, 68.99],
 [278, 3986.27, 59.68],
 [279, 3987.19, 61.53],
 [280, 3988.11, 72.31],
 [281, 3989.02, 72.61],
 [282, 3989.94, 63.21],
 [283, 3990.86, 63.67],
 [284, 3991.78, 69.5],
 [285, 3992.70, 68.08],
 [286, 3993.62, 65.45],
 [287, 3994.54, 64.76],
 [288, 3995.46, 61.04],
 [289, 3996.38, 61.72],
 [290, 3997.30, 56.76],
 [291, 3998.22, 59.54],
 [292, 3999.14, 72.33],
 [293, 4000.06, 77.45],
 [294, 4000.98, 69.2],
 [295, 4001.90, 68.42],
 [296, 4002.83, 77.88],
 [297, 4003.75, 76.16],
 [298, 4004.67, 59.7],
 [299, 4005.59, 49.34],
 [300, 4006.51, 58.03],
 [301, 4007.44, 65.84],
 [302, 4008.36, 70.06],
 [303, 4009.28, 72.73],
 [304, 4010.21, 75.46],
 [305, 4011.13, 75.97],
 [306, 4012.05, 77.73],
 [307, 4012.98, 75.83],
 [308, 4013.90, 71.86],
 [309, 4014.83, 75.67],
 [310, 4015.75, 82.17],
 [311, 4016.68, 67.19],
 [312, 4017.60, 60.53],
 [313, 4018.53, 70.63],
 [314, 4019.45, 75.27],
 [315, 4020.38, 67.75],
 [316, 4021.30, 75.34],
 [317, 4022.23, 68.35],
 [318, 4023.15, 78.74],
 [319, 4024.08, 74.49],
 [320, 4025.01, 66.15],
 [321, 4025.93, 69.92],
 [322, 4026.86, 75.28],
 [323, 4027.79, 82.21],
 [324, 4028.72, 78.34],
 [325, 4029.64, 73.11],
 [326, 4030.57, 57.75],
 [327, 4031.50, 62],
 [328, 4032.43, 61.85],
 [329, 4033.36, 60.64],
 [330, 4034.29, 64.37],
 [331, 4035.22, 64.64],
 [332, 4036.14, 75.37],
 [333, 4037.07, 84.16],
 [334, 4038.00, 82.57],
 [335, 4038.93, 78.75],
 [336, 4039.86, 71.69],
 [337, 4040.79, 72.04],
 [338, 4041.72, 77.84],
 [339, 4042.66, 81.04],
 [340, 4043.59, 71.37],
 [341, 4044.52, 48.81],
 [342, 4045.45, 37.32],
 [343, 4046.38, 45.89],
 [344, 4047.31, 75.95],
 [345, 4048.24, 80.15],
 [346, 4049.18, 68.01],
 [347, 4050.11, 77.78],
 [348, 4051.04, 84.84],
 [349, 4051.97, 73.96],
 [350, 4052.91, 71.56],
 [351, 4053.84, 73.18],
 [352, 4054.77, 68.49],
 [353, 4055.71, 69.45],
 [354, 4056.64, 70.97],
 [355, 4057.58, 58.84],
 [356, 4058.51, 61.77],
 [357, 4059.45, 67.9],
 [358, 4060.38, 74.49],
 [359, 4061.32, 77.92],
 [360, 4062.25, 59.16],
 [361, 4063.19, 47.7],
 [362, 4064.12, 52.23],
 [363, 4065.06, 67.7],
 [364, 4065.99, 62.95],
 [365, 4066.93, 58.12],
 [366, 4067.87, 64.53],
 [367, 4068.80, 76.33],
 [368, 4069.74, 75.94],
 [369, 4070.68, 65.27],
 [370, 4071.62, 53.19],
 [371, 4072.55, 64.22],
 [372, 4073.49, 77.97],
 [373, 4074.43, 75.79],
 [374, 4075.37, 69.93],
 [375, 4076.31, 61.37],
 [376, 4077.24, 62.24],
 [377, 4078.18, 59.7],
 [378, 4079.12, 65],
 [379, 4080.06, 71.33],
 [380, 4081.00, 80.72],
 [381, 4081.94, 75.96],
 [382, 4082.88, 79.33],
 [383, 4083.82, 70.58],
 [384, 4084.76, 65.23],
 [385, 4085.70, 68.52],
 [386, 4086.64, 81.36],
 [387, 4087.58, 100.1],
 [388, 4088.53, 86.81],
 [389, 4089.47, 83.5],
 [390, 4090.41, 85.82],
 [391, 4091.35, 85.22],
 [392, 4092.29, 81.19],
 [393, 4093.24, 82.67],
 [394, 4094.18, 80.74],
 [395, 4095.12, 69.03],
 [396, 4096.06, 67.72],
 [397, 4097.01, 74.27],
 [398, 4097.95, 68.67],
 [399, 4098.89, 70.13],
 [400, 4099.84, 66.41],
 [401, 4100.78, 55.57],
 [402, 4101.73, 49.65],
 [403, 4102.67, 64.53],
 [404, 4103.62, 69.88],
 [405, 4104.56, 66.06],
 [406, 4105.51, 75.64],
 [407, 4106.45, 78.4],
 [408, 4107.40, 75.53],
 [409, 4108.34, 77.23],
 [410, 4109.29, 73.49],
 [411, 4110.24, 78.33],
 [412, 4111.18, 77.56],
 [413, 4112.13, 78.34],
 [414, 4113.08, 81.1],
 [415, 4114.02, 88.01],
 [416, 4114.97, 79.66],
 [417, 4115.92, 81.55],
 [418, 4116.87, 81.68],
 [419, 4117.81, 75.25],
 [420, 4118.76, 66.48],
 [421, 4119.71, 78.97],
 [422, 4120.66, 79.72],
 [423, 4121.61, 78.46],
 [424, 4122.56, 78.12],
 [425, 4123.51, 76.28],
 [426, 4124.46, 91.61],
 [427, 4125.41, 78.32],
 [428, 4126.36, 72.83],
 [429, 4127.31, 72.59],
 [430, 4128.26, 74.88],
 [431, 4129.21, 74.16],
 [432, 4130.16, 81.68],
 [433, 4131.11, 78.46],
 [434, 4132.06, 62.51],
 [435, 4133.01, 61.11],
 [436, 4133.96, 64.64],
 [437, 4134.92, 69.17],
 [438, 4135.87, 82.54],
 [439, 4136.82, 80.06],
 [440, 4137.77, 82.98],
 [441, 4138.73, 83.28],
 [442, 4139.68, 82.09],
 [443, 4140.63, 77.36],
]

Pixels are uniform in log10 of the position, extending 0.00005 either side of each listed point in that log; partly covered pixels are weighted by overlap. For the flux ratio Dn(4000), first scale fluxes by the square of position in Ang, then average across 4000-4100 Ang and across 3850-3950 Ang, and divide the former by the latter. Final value 1.9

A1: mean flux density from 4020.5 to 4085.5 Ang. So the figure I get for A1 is 68.9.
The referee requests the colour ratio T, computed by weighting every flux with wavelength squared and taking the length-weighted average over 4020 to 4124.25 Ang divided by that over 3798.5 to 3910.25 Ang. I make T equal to 1.9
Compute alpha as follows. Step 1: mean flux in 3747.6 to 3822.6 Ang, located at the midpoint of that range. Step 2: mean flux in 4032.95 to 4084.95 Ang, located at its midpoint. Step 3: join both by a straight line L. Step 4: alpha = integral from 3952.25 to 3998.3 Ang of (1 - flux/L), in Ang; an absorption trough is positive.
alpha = 9.6 Ang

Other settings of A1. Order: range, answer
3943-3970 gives 40.5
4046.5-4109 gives 70.8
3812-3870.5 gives 36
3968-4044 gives 64.3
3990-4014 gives 67.7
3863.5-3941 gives 41.4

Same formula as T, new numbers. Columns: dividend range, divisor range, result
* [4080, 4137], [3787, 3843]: 2.28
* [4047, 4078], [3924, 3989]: 1.80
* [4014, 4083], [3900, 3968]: 1.83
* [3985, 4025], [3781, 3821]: 1.56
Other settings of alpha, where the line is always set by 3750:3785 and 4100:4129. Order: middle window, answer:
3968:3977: 5.0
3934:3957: 8.4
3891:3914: 3.6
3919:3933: 6.8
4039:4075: 1.7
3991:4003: 0.0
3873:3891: 5.0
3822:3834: 6.3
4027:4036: 0.2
